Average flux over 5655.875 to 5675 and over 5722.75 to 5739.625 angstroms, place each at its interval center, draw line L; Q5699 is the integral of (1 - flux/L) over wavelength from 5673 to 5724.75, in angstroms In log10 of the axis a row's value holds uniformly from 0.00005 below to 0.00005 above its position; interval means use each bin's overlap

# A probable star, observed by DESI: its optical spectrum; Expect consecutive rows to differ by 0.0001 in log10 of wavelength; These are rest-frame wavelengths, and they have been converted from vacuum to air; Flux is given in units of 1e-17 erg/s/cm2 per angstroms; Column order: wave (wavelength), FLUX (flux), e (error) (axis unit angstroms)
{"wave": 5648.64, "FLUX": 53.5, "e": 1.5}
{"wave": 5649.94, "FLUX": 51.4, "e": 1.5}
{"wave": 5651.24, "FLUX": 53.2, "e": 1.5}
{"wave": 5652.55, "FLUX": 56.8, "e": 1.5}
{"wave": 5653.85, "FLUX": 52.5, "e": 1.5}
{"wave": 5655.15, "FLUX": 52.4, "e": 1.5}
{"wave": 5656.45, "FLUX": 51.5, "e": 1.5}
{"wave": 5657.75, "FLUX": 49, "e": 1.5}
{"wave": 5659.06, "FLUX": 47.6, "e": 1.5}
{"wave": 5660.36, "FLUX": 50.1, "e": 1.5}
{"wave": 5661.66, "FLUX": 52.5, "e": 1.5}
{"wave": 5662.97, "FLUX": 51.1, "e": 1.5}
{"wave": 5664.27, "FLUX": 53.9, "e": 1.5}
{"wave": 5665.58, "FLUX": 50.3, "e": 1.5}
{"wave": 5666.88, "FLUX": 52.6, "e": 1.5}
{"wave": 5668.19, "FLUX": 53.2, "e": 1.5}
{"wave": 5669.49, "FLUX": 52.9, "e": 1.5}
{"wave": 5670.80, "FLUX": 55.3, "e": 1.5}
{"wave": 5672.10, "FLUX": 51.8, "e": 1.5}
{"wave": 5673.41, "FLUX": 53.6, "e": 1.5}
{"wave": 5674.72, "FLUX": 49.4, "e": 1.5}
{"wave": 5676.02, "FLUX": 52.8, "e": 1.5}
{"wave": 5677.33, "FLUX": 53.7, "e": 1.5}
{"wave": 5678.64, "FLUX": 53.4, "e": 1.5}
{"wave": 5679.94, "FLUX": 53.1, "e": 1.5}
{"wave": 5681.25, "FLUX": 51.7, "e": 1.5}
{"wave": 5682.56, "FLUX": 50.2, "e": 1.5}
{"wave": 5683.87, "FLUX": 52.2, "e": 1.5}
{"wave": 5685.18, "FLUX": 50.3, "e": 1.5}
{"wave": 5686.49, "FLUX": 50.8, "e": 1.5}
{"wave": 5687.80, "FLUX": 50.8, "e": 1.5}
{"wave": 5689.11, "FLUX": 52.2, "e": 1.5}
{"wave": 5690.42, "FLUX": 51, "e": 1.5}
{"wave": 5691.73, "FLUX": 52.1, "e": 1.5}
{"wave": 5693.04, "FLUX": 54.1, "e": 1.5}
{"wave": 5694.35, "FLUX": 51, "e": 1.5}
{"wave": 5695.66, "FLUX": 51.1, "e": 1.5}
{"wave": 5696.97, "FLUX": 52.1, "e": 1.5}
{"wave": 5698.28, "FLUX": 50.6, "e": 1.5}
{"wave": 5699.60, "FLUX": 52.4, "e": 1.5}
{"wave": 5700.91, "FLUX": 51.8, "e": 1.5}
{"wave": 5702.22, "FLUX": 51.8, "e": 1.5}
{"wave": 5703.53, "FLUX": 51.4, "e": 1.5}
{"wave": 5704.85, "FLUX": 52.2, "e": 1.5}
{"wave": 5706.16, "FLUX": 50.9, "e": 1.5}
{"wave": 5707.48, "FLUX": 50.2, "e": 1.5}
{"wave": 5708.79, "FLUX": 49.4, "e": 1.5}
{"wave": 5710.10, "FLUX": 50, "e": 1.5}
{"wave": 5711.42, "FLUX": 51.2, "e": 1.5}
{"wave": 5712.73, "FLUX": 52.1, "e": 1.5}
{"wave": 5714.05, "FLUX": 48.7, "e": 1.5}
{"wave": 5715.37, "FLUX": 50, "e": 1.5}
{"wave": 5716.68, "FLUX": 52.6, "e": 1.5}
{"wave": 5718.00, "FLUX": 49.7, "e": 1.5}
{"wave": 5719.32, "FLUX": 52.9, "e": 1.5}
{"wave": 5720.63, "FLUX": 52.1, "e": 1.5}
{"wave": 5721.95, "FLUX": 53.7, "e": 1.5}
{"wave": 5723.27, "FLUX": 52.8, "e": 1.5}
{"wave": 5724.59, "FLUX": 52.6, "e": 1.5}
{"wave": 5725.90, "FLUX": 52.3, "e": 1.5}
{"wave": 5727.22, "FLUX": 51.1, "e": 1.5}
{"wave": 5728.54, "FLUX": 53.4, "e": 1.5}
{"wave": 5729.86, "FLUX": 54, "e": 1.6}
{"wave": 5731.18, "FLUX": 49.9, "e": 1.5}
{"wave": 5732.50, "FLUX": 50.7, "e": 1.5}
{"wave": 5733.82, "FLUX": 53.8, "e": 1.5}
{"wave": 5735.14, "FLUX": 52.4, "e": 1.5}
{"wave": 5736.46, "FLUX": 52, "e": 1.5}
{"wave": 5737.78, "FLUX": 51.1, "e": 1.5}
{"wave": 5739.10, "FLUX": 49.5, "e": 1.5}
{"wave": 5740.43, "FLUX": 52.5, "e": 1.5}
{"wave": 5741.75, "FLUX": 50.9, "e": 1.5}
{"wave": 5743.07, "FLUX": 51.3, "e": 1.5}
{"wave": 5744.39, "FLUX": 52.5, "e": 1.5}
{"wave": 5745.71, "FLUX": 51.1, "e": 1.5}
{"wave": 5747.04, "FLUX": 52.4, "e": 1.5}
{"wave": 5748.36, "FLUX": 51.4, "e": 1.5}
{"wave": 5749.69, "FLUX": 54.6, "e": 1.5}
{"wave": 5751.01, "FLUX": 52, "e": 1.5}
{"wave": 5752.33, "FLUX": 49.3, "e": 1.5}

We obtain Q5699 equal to 0.2 angstroms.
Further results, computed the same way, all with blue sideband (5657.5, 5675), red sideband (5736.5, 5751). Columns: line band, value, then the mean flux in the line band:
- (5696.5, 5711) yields 0.2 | 51.1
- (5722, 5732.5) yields -0.1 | 52.3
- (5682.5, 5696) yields 0.1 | 51.5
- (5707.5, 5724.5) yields 0.2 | 51.3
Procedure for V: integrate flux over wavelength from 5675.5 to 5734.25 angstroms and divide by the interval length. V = 51.7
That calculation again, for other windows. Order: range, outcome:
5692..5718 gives 51.2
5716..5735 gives 52.3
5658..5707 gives 51.8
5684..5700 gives 51.5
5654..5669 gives 51.4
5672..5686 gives 52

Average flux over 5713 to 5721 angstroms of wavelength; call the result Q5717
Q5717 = 51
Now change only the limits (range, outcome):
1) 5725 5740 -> 51.9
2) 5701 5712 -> 50.9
